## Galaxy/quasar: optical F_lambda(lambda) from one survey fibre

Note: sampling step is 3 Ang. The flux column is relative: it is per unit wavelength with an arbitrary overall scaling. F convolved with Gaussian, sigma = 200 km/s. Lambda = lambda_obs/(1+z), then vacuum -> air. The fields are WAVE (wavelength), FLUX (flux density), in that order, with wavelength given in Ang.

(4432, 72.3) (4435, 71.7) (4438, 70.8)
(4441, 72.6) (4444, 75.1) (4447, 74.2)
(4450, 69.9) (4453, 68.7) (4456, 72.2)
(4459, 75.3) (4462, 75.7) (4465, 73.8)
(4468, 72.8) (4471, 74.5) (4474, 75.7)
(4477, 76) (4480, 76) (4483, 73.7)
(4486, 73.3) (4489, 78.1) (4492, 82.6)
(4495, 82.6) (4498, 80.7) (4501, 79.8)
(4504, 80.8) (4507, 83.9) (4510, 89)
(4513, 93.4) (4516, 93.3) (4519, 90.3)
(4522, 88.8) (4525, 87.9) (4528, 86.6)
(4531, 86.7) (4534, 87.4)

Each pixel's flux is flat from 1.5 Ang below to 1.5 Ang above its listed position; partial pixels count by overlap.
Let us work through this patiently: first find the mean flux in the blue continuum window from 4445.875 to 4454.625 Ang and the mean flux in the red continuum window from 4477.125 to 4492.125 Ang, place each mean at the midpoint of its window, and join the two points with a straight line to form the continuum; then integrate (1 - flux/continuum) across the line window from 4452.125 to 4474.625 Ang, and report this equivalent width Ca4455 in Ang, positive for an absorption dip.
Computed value -0.2 Ang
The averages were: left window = 70.8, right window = 76.1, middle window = 73.6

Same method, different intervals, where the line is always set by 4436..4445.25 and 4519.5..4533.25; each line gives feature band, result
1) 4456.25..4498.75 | 1.54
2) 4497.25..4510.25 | 0.22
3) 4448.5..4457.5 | 0.55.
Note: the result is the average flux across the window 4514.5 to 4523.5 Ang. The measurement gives 90.8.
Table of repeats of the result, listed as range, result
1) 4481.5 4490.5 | 75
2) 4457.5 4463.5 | 75.5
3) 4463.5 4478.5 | 74.6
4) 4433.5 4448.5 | 72.9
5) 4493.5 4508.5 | 81.6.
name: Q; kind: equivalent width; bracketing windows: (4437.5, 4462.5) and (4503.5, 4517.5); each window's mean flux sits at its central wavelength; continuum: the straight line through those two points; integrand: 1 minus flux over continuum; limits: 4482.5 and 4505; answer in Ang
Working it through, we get 1.4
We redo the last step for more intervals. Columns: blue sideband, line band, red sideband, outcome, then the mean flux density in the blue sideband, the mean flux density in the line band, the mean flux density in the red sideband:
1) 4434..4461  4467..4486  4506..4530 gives 1.1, 72.4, 74.7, 89.2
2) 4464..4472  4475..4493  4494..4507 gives 0.2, 73.6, 76.4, 81.2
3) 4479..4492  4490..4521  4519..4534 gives -1.4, 76.1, 85.6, 87.8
